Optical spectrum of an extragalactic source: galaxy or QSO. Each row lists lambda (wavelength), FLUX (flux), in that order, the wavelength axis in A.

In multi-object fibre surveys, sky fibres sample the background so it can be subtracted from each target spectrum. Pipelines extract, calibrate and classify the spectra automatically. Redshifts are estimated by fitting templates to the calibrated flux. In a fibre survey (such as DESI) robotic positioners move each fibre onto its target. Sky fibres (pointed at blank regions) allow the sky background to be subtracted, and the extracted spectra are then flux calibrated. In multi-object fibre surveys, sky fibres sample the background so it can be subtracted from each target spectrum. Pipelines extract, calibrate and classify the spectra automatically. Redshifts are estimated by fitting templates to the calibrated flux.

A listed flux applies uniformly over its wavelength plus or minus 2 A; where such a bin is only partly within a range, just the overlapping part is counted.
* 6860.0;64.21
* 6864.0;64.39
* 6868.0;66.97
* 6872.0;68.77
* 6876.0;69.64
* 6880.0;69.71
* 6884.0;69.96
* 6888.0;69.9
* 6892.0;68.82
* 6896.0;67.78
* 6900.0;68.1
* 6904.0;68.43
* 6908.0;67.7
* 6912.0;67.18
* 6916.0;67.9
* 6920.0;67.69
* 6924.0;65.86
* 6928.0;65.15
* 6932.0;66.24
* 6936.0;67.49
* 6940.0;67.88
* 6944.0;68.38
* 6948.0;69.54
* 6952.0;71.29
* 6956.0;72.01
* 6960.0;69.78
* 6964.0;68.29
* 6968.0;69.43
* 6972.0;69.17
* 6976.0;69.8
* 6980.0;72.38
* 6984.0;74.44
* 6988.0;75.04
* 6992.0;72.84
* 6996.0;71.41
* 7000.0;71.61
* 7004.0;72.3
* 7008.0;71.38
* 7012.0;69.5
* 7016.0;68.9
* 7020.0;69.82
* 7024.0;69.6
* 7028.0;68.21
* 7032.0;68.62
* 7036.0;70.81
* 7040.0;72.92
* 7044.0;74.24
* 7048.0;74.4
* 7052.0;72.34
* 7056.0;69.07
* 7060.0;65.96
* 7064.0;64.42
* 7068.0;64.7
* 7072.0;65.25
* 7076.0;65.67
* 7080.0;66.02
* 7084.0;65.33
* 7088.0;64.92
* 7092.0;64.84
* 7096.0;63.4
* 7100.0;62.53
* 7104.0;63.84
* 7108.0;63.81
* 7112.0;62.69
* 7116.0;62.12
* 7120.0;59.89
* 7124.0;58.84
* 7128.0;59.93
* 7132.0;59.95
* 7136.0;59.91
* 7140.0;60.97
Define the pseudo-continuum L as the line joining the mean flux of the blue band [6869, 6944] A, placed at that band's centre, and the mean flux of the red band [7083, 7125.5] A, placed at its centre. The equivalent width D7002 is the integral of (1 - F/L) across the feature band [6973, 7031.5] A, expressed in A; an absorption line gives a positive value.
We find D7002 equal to -4.98 A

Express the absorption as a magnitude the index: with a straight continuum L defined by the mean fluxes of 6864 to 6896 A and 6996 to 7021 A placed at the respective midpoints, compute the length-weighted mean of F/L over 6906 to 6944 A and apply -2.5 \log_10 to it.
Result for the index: 0.04 mag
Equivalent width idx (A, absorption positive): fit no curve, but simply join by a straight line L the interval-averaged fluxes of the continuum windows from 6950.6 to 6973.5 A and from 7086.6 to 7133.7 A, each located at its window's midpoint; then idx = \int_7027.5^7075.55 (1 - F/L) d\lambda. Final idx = -2.8 A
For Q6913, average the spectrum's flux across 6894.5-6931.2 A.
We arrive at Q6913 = 67.3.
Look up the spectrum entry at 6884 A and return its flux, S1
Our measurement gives 69.96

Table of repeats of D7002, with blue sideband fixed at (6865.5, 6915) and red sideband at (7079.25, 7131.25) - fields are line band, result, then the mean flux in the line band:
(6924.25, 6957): -0.53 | 68.2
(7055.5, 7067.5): -0.37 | 65.9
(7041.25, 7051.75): -1.56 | 73.9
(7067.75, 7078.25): -0.27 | 65.3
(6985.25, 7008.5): -2.44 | 72.6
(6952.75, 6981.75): -1.61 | 70.2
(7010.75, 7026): -1.02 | 69.5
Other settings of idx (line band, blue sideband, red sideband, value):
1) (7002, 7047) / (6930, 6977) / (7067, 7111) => -2.7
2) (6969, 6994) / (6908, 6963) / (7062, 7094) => -1.9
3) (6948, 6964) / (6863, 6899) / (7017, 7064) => -0.3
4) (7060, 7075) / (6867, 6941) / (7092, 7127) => -0.4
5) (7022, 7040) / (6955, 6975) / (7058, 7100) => -0.8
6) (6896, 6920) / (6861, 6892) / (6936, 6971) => 0.3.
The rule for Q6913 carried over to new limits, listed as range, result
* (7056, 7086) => 65.6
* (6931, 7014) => 70.5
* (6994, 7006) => 71.8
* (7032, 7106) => 67.3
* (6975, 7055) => 71.5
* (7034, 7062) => 71.4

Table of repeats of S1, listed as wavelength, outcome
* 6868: 66.97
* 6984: 74.44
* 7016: 68.9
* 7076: 65.67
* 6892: 68.82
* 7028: 68.21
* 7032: 68.62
